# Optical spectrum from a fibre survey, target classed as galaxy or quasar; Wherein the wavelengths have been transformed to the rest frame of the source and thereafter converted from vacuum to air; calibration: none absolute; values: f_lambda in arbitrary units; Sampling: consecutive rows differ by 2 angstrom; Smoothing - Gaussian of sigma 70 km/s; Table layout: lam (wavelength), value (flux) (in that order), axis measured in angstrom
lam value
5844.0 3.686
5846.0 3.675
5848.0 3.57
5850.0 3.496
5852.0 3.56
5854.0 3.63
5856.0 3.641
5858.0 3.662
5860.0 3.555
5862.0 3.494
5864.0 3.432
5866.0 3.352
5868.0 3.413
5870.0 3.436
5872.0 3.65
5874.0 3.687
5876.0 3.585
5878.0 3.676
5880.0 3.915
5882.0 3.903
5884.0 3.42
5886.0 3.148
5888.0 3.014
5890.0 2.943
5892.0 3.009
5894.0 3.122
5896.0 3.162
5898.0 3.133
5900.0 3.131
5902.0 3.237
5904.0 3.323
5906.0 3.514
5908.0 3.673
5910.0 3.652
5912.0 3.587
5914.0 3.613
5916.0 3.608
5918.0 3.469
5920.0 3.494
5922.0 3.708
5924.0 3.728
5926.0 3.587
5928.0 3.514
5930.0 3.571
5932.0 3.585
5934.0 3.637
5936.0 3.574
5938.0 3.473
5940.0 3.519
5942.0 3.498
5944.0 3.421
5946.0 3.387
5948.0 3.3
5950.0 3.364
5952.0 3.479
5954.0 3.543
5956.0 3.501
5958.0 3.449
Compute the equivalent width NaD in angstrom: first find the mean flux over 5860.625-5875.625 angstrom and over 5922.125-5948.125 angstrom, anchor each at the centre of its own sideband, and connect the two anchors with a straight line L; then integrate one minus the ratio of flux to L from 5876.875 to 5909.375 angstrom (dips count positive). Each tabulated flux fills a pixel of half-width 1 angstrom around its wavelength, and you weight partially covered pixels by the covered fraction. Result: 1.63 angstrom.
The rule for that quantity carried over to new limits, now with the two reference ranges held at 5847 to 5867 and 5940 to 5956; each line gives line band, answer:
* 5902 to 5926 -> -0.6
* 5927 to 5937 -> -0.3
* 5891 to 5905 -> 1.3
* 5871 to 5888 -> -0.4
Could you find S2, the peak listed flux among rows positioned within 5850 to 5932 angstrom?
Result 3.915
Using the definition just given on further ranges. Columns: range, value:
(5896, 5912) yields 3.673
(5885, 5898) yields 3.162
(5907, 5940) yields 3.728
